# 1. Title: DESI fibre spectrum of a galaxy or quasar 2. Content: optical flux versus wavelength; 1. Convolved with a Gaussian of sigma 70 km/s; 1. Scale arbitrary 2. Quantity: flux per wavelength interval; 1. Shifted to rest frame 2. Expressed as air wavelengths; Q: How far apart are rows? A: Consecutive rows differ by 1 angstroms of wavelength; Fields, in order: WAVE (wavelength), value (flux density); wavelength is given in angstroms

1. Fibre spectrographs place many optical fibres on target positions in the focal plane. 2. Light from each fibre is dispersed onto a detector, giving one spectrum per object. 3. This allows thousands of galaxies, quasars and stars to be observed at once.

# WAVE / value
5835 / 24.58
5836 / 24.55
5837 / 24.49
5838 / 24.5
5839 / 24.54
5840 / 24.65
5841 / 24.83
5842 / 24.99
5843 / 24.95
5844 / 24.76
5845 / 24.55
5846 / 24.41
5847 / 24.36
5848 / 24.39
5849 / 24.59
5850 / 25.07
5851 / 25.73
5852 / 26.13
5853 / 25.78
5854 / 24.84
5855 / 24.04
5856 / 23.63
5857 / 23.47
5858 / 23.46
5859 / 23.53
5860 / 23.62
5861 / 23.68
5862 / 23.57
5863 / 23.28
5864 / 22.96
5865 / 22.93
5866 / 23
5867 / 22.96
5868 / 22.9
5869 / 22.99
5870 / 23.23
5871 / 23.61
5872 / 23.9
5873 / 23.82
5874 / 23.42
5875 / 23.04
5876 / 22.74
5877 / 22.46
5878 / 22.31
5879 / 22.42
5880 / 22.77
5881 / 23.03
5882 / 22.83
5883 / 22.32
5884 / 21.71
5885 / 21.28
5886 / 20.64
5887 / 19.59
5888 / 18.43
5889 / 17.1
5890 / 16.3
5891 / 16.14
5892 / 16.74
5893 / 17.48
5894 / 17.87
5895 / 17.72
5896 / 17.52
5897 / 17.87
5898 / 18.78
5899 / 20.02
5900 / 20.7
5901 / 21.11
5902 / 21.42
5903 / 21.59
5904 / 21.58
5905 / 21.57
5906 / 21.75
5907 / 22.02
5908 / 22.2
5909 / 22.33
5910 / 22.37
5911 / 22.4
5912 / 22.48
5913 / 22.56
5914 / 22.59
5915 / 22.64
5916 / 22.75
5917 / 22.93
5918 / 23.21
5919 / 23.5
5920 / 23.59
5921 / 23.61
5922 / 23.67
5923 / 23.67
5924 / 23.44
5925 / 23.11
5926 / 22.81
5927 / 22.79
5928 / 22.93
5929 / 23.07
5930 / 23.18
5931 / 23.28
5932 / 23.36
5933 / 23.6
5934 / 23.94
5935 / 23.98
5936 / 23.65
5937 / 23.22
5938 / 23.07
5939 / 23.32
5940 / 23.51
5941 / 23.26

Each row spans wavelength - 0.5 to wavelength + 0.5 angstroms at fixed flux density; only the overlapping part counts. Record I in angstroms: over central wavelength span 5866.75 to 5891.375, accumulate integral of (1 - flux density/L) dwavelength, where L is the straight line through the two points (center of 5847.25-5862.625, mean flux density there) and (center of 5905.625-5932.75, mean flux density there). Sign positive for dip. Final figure 2.21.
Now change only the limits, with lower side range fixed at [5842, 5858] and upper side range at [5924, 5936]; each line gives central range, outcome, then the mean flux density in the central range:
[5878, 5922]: 5.3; 21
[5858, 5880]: 1.1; 23.2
